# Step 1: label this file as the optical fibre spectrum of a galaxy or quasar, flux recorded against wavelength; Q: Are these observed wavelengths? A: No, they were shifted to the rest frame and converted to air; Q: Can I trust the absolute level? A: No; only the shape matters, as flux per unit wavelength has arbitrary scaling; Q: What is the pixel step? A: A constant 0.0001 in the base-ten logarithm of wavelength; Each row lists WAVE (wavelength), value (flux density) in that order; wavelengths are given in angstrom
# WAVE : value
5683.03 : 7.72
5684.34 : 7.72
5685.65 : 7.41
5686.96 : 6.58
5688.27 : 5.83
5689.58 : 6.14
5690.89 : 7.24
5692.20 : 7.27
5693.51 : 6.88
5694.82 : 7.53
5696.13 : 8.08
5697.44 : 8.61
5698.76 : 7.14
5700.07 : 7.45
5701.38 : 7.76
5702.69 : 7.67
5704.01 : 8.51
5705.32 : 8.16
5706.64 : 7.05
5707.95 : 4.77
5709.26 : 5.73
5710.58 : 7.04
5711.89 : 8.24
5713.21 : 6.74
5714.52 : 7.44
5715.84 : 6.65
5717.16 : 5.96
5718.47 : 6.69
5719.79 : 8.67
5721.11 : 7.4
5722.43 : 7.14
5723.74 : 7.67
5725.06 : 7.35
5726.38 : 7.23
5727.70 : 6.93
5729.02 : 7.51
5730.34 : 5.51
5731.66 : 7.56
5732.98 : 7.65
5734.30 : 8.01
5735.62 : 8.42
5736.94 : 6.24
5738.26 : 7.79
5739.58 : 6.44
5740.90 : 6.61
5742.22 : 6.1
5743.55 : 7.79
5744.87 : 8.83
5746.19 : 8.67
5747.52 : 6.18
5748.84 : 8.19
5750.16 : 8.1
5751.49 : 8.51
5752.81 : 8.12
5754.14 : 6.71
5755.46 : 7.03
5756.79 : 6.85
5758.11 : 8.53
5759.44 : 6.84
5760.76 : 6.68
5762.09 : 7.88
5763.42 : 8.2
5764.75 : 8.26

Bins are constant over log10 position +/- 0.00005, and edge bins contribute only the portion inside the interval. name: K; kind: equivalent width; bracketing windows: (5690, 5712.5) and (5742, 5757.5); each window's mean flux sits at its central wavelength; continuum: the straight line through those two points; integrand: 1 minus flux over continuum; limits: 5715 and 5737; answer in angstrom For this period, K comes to 0.7 angstrom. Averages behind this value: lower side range 7.35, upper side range 7.63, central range 7.24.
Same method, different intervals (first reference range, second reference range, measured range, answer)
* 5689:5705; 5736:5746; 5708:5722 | 0.9 angstrom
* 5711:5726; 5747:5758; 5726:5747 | 0.2 angstrom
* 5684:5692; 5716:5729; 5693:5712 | -1.0 angstrom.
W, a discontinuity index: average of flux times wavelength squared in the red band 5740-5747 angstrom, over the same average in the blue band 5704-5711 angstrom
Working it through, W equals 1.13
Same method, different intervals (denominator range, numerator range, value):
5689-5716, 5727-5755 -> 1.04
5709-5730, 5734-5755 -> 1.06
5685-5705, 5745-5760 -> 1.06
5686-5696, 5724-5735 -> 1.07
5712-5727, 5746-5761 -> 1.06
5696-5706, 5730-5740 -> 0.93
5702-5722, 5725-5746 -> 1.03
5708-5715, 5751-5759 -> 1.13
